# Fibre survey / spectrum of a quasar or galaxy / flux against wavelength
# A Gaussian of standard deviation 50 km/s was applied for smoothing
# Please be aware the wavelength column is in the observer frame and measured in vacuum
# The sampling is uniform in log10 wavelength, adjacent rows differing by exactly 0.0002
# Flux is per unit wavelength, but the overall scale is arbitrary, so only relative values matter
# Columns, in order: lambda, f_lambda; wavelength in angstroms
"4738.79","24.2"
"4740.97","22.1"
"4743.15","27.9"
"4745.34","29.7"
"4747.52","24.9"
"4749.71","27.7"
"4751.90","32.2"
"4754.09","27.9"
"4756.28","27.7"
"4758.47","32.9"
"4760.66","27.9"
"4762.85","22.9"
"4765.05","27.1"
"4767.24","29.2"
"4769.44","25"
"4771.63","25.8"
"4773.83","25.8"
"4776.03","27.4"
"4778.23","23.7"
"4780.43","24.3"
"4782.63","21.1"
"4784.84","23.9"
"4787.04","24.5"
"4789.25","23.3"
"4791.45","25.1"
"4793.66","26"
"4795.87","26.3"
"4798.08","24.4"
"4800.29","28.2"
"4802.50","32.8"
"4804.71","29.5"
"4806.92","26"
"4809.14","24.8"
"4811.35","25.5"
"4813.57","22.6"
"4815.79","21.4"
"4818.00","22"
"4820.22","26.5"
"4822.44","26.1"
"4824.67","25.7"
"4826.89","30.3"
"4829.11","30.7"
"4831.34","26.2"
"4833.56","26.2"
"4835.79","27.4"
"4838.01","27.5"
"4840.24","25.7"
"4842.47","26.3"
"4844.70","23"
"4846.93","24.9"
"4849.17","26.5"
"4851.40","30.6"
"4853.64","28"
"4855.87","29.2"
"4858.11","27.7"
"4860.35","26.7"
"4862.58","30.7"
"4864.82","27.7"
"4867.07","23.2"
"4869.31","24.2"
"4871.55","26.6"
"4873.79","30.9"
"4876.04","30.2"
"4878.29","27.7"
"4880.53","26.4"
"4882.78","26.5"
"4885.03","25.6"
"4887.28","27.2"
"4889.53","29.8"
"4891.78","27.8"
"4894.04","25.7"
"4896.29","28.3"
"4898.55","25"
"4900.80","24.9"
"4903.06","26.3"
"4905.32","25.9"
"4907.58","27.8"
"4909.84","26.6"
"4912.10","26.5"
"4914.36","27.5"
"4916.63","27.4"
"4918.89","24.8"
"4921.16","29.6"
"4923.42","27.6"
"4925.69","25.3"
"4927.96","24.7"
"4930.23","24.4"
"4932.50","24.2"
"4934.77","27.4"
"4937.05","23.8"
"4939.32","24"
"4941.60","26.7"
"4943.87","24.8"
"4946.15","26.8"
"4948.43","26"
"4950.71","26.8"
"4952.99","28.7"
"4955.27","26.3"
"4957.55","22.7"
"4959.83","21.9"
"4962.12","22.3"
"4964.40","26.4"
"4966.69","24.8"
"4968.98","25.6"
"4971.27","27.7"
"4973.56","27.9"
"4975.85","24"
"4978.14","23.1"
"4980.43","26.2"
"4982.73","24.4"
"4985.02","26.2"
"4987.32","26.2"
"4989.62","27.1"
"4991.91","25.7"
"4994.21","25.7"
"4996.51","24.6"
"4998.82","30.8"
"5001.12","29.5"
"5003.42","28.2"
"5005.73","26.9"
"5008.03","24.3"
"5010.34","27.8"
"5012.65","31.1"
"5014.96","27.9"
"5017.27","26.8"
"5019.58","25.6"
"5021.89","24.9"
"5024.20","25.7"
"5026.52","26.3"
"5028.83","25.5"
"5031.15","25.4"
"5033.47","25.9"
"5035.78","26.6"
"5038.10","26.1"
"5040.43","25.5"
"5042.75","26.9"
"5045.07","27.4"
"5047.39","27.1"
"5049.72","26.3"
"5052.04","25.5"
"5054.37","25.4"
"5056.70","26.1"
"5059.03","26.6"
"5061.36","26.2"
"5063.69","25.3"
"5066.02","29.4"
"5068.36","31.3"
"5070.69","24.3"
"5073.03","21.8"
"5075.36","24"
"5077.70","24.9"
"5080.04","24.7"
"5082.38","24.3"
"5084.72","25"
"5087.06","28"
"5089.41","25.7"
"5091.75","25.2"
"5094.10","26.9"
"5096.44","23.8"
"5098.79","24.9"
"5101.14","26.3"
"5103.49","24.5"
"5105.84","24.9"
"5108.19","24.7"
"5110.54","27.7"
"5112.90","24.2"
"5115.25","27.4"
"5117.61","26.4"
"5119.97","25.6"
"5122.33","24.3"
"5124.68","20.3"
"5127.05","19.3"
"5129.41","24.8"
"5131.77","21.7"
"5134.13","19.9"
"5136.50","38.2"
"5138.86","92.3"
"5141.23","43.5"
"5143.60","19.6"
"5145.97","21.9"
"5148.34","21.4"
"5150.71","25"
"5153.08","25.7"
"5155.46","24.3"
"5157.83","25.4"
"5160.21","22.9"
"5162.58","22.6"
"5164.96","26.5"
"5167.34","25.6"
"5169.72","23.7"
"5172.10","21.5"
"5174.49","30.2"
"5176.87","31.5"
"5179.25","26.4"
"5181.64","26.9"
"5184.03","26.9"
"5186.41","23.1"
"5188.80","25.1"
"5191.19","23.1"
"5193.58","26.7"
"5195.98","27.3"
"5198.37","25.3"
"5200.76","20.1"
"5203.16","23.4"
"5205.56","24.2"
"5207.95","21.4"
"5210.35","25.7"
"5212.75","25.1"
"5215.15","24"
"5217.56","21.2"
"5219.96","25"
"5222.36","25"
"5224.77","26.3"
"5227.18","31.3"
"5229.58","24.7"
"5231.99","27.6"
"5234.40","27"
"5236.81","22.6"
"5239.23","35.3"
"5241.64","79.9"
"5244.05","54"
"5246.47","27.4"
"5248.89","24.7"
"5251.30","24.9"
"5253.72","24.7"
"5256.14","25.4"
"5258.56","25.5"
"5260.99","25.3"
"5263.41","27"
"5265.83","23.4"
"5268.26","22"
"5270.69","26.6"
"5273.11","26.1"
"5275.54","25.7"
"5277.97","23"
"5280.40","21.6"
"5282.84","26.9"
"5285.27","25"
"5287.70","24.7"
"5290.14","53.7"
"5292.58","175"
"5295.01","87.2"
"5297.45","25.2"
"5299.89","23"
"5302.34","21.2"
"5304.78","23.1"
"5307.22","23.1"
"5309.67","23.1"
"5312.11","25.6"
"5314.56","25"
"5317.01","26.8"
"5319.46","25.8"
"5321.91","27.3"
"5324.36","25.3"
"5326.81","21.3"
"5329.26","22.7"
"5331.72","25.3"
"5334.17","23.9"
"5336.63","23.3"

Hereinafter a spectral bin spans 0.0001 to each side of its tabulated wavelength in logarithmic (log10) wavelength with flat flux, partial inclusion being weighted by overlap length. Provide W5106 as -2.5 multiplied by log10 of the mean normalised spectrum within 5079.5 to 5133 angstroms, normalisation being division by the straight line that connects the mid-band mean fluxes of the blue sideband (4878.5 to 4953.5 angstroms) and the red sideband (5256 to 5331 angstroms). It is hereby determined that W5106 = 0.18 mag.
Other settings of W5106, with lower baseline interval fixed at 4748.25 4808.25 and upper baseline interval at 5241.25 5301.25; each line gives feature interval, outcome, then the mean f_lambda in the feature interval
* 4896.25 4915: 0.12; 26.4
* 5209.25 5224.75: 0.42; 24.5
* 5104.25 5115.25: 0.30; 25.6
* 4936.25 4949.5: 0.19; 25.4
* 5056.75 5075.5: 0.24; 26.2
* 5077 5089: 0.29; 25.4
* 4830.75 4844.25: 0.06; 26.4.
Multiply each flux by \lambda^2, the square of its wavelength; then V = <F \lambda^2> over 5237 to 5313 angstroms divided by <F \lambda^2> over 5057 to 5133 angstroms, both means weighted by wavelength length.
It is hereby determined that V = 1.5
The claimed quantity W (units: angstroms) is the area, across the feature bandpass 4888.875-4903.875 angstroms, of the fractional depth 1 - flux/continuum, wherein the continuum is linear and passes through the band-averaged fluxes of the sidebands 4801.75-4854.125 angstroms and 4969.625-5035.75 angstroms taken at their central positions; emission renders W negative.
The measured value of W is -0.2 angstroms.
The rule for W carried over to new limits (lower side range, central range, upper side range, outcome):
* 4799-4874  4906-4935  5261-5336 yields 1.4 angstroms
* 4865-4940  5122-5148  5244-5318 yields -0.6 angstroms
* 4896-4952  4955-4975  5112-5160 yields 1.2 angstroms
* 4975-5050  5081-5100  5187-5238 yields 0.3 angstroms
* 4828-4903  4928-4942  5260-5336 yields 1.5 angstroms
